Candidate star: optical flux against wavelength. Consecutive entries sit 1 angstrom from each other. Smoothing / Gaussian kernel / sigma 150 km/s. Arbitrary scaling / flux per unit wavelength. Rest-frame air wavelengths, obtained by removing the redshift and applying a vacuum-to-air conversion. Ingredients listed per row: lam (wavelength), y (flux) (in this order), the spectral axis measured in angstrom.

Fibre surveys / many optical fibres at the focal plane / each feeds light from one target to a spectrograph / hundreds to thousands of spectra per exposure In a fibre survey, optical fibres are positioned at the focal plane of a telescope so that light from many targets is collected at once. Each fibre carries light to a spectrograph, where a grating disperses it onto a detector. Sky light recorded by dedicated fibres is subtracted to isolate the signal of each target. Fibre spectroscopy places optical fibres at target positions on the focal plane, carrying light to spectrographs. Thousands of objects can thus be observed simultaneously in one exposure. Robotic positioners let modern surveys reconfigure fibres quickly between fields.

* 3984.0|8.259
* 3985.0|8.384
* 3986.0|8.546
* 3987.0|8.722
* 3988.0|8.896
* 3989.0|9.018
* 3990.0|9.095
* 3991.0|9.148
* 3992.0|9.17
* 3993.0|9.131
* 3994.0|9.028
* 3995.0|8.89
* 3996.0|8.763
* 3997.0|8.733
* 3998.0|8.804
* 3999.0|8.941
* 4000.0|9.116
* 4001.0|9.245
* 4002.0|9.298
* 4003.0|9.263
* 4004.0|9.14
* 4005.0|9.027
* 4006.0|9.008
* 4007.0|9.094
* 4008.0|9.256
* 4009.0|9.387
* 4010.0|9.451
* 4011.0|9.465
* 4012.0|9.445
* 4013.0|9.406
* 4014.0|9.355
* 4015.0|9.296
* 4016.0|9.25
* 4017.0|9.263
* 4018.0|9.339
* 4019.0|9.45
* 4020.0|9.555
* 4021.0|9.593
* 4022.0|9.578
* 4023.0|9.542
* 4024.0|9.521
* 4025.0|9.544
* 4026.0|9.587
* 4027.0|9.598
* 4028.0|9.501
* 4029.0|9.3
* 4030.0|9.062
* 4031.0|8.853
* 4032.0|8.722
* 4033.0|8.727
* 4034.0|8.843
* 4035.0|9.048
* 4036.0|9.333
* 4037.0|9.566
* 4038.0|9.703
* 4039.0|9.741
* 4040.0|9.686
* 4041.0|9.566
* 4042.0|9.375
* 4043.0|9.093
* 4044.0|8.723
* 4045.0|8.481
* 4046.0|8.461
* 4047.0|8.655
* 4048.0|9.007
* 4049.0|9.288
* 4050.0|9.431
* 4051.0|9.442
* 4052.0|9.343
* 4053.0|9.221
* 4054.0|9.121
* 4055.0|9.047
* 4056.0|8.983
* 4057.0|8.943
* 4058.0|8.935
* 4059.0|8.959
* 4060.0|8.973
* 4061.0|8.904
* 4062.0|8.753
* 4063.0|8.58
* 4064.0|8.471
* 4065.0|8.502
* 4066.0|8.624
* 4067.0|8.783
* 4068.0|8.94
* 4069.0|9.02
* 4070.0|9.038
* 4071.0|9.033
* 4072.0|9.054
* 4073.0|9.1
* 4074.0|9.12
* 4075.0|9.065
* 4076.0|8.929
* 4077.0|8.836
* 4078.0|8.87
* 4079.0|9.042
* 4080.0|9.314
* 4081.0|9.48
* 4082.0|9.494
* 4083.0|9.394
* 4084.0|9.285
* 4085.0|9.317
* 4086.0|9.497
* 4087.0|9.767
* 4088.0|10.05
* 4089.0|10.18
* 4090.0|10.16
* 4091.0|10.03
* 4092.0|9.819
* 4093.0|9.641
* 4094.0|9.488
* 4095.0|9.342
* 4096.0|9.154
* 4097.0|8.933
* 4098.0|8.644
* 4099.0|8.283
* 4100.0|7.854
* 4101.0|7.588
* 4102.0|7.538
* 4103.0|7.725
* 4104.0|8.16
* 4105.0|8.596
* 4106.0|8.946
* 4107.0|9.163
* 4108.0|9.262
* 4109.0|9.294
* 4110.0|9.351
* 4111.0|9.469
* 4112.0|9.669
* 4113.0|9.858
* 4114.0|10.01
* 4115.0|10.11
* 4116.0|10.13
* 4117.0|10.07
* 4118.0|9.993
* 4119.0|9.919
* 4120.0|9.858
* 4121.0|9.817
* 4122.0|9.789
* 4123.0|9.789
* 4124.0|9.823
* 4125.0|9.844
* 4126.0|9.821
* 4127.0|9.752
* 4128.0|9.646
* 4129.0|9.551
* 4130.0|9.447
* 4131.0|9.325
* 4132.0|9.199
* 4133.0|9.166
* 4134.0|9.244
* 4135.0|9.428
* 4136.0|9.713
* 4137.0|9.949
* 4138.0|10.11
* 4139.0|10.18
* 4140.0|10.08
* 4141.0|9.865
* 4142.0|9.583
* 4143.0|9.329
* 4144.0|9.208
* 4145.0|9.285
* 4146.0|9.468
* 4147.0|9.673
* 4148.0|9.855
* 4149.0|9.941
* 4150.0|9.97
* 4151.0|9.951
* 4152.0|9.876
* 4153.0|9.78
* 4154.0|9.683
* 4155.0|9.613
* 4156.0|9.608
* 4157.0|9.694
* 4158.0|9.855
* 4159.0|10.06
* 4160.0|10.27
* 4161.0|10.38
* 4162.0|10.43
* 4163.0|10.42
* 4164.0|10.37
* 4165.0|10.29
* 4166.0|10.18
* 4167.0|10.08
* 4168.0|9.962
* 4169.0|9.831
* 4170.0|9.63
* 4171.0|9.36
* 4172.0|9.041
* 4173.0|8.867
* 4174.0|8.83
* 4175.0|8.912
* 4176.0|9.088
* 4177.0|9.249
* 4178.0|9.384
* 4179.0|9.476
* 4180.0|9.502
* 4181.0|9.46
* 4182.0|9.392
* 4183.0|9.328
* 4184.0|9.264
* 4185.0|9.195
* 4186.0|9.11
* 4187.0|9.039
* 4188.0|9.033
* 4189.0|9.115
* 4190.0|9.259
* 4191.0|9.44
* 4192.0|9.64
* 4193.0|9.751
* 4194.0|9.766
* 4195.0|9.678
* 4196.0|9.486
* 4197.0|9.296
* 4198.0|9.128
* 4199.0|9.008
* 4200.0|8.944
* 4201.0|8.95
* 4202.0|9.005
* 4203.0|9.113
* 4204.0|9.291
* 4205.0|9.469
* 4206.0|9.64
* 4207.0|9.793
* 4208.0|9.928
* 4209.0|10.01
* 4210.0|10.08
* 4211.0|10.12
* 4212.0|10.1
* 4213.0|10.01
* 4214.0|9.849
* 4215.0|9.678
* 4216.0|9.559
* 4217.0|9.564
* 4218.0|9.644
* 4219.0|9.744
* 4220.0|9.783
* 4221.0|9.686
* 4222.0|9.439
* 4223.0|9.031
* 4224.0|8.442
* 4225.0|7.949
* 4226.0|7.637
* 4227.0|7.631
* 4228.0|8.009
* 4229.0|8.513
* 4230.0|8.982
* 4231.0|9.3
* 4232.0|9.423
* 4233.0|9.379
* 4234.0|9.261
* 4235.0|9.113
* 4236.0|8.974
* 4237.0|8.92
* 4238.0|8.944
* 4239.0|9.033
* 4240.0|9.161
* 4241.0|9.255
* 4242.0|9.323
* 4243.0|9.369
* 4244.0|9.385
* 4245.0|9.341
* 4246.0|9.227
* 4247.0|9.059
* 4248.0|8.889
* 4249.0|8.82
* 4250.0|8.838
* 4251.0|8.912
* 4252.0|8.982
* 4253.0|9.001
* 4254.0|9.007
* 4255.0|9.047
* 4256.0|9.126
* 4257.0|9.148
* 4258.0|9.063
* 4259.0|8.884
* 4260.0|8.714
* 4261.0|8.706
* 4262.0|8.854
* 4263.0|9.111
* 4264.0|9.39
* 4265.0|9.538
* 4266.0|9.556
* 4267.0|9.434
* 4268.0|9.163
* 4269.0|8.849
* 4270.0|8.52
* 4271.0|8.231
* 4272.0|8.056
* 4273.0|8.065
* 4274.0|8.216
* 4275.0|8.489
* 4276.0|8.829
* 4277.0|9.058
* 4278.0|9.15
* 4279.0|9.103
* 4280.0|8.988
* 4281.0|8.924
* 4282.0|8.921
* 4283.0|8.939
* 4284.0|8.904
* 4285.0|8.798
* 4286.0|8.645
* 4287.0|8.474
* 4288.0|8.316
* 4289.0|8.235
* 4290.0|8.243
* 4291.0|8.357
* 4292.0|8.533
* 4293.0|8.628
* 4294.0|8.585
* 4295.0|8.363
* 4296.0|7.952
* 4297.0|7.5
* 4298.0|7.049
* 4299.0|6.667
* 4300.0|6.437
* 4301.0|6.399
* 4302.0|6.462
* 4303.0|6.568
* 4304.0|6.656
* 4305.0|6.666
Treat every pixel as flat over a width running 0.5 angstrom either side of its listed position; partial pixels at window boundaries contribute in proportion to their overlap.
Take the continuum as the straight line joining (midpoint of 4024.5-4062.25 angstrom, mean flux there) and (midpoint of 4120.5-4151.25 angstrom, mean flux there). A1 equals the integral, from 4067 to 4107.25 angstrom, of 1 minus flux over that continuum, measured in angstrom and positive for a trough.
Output 1.4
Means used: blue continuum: 9.15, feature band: 9.07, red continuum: 9.67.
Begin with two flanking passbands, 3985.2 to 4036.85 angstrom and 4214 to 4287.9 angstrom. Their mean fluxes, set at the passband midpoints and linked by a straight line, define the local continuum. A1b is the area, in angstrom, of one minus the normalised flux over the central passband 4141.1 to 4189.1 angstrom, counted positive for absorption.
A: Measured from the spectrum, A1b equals -3.0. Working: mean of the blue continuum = 9.18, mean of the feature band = 9.61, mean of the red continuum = 8.98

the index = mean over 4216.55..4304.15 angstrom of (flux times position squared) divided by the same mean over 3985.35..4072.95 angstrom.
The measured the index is 1.07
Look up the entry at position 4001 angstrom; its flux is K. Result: 9.245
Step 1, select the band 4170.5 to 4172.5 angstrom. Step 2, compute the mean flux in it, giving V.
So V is 9.2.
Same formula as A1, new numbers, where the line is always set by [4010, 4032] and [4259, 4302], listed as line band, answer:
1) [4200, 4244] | -2.90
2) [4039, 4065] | 0.73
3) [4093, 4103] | 0.62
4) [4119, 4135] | -1.05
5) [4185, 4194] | -0.53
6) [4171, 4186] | -0.64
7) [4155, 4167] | -1.64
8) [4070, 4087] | 0.00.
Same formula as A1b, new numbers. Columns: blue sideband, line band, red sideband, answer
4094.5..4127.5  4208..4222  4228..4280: -1.18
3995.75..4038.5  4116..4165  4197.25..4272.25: -3.18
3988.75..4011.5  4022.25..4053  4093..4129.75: -0.19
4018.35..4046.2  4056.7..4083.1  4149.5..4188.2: 1.18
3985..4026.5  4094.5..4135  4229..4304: -1.37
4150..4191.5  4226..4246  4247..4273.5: 0.25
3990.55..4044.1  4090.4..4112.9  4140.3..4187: 1.30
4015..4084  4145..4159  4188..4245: -0.81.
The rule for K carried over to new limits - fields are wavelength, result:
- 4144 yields 9.208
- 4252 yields 8.982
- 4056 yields 8.983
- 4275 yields 8.489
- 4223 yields 9.031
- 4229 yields 8.513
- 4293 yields 8.628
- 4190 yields 9.259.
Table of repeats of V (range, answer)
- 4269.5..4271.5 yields 8.38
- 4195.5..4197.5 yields 9.39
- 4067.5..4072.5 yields 9.02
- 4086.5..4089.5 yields 10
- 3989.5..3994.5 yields 9.11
